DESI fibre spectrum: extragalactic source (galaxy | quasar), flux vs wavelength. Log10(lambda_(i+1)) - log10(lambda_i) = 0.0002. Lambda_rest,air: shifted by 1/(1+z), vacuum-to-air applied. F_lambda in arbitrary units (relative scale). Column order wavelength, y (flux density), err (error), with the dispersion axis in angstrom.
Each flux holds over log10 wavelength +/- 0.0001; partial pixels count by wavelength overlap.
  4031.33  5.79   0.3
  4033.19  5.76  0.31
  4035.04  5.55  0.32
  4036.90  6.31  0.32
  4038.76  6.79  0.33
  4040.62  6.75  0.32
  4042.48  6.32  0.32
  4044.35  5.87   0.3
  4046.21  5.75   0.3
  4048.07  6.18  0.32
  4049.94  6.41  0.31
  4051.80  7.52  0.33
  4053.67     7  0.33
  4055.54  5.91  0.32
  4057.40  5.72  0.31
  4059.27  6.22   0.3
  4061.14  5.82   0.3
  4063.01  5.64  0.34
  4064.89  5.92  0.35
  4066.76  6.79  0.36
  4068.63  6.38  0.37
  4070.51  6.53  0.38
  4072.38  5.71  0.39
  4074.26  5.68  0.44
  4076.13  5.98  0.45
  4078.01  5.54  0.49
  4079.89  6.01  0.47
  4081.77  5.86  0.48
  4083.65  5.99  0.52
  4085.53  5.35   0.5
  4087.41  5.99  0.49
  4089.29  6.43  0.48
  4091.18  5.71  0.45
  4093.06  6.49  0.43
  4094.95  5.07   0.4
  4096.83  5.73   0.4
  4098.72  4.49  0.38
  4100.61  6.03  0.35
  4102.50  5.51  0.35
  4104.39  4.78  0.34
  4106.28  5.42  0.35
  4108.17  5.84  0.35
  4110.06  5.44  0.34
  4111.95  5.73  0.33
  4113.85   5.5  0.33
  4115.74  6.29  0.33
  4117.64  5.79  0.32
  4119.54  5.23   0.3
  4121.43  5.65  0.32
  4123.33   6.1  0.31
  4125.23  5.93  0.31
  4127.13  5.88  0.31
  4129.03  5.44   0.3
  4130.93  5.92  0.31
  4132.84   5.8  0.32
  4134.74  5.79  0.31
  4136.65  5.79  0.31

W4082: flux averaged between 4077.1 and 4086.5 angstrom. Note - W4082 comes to 5.75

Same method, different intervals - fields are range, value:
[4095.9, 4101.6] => 5.41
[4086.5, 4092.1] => 6.04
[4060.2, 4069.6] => 6.11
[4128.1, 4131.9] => 5.67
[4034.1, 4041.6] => 6.35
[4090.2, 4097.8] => 5.75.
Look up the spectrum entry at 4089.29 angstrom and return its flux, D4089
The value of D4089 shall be 6.43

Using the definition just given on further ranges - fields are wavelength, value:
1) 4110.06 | 5.44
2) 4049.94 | 6.41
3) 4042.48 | 6.32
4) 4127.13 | 5.88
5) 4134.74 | 5.79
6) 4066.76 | 6.79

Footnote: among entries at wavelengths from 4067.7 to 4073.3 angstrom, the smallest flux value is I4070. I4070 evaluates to 5.71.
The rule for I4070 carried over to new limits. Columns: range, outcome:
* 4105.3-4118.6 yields 5.42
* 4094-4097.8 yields 5.07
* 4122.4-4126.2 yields 5.93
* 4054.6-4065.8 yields 5.64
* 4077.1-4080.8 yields 5.54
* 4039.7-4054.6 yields 5.75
